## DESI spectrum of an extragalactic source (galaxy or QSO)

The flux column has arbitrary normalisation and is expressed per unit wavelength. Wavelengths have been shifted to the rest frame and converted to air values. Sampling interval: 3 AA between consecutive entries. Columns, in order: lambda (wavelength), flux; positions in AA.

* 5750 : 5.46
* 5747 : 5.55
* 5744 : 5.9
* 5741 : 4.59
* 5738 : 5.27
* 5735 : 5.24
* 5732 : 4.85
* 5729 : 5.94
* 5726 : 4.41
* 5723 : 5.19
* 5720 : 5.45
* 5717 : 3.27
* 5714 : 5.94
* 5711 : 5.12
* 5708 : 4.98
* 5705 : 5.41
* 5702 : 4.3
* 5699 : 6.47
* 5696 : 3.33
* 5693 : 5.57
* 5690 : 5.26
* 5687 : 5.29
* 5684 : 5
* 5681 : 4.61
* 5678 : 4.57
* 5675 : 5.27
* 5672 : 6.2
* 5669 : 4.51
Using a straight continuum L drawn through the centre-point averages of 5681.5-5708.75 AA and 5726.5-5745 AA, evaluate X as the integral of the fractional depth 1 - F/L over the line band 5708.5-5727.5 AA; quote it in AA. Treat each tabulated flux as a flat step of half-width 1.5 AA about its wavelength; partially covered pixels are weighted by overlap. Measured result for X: 0.9 AA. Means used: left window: 5.05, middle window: 4.9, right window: 5.23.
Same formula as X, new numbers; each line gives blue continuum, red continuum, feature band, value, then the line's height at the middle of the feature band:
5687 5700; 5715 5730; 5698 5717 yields -0.7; 4.99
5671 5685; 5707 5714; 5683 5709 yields 0.5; 5.18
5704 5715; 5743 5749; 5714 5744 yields 2.8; 5.52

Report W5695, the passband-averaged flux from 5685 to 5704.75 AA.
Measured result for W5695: 5.06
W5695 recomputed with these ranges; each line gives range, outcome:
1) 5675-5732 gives 5.01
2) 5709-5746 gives 5.1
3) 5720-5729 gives 5.1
